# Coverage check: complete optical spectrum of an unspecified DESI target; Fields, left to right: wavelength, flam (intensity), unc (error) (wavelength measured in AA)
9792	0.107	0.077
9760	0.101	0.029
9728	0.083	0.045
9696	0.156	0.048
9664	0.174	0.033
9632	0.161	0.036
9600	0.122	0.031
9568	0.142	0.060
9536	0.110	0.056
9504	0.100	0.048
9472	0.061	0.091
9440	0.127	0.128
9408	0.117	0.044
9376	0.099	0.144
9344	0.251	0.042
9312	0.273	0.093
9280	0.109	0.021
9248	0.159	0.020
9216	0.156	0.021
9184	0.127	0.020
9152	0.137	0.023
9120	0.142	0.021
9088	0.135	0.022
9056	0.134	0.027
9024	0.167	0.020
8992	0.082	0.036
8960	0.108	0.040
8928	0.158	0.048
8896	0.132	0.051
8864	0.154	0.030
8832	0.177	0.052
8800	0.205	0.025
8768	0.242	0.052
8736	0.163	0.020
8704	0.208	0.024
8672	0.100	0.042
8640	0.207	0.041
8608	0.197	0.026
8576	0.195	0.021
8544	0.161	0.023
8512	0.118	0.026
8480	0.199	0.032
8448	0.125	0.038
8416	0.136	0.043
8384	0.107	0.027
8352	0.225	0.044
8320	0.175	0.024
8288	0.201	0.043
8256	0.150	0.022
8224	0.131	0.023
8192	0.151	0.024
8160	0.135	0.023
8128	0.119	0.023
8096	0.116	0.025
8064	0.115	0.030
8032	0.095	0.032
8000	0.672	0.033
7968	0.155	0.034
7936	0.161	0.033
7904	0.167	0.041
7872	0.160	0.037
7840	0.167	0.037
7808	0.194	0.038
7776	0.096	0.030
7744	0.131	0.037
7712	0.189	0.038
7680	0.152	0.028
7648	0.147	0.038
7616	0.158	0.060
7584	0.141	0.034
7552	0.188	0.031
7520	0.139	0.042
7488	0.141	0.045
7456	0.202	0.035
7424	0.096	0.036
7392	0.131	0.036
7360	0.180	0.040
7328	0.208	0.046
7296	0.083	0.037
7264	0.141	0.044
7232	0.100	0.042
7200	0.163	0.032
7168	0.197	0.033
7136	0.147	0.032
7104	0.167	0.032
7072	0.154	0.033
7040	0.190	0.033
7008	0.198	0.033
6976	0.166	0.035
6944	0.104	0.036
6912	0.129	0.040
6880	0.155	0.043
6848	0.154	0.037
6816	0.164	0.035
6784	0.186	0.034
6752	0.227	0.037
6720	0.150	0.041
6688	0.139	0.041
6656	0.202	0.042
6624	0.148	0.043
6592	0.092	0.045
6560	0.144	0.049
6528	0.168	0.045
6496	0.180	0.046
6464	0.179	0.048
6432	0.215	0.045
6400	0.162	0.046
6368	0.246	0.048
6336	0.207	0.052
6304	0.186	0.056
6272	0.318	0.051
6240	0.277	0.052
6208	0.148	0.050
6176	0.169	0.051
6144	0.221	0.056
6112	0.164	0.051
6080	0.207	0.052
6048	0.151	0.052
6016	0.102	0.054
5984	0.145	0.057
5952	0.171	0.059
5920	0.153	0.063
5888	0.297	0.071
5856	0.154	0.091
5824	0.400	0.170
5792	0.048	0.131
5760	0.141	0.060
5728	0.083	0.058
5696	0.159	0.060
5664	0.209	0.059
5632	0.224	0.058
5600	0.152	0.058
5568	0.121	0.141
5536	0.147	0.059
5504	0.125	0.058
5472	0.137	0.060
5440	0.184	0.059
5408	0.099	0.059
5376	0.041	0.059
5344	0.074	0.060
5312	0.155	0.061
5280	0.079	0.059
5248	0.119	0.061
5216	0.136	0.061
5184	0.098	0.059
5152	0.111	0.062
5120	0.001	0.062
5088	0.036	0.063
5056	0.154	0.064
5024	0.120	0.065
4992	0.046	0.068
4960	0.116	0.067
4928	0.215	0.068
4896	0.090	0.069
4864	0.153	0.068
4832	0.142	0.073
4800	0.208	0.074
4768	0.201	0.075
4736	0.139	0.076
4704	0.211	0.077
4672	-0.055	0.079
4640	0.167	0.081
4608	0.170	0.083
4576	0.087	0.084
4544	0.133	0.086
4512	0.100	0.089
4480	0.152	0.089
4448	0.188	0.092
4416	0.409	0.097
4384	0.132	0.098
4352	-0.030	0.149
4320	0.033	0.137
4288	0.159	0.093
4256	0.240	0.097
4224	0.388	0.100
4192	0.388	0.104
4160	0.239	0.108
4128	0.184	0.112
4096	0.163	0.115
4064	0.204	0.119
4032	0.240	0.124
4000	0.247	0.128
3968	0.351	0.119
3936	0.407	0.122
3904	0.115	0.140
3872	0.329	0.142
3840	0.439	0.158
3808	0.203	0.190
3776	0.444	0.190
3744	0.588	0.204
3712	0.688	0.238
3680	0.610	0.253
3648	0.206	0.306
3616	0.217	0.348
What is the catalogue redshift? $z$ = 1.15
